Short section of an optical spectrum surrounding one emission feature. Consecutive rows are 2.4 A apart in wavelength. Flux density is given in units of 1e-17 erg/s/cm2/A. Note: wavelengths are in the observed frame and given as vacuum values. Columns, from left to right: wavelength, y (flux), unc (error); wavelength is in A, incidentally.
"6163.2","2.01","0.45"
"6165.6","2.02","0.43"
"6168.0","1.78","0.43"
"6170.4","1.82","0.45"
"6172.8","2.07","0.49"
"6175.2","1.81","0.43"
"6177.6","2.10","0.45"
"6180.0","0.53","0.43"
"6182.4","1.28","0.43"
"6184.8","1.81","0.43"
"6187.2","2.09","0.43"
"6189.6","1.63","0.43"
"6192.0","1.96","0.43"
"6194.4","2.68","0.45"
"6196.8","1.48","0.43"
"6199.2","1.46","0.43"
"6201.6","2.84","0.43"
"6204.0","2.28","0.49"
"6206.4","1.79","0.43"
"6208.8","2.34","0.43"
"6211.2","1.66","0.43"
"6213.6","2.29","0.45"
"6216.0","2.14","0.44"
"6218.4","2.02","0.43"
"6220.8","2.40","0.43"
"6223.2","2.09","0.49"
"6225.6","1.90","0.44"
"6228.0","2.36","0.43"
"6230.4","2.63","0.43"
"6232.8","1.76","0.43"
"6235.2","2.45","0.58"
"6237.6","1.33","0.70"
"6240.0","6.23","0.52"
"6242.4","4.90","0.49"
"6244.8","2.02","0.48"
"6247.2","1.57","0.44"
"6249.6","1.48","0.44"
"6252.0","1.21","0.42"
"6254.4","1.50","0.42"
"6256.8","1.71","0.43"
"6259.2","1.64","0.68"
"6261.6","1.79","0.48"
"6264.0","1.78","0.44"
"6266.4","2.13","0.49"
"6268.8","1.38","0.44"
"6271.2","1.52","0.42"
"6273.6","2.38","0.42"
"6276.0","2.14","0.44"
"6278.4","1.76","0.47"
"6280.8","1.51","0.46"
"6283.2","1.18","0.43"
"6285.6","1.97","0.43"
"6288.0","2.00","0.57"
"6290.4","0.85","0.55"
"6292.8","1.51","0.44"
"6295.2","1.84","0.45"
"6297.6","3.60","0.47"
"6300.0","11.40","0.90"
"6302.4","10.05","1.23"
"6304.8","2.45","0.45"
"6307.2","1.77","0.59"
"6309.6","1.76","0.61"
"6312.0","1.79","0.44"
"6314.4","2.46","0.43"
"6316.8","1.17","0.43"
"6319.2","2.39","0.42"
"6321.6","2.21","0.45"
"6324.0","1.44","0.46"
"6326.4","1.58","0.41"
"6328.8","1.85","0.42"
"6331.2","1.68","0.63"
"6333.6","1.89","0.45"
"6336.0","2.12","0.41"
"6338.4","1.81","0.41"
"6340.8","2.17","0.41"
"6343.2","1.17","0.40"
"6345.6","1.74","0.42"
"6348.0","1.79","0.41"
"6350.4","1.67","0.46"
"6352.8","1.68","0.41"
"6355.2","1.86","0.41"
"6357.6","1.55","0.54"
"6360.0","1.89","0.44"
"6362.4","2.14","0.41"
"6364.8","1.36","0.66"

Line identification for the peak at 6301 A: [O III] 5007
